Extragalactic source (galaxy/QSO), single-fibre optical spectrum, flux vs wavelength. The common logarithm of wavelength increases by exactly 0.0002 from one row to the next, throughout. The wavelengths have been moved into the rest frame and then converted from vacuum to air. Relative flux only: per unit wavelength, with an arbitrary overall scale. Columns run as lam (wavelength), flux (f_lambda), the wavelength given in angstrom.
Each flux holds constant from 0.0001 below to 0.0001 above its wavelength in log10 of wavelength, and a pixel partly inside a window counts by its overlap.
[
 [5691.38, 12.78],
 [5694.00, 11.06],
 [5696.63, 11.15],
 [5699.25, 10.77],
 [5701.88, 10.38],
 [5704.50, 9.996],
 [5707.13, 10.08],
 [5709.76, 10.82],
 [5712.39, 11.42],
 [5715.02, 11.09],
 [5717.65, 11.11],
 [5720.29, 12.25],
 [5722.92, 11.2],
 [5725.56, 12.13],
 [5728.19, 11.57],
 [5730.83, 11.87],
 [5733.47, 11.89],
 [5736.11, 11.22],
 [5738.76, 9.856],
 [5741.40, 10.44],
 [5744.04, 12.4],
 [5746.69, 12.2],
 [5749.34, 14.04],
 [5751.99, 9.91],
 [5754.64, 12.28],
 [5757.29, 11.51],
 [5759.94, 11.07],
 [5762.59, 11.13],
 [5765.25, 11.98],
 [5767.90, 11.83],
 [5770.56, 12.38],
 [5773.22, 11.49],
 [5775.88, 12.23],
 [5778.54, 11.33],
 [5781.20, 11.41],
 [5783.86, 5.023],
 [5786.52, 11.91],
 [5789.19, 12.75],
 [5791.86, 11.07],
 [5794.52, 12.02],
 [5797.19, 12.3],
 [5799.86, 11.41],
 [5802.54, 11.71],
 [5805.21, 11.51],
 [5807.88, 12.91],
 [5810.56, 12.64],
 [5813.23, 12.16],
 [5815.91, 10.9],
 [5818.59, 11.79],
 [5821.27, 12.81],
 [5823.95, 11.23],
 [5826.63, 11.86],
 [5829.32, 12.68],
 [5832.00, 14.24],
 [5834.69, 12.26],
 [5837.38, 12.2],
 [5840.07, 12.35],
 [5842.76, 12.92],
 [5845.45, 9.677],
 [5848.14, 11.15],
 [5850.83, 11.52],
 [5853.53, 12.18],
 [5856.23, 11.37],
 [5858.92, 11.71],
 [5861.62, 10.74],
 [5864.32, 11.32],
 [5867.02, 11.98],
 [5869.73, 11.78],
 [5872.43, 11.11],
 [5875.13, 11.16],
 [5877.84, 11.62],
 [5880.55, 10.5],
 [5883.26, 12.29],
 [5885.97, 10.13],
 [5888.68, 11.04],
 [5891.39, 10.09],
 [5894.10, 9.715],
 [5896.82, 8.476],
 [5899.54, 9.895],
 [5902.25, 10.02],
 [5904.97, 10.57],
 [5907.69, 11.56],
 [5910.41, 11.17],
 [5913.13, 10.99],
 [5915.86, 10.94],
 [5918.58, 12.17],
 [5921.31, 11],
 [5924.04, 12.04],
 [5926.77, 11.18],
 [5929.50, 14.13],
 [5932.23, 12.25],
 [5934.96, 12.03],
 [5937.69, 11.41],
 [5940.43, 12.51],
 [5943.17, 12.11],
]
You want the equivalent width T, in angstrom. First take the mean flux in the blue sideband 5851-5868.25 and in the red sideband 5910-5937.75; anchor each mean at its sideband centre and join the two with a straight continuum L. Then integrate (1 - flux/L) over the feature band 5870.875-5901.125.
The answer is 2.8 angstrom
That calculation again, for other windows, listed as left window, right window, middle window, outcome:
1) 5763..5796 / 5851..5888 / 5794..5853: -3.6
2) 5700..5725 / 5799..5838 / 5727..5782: -0.9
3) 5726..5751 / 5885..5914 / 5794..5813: -1.6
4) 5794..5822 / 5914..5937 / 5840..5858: 0.6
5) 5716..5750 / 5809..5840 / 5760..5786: 2.0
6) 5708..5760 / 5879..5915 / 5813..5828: -1.1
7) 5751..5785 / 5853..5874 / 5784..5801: -0.4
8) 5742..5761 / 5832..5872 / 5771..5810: 1.3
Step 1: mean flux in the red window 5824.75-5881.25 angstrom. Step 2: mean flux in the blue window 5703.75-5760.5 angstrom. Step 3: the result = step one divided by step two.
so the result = 1.03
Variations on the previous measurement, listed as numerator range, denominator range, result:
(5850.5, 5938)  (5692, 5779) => 0.98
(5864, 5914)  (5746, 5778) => 0.91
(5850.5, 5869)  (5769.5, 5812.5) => 1.00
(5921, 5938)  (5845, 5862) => 1.07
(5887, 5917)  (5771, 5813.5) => 0.90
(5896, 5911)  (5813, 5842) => 0.84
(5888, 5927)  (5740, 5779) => 0.91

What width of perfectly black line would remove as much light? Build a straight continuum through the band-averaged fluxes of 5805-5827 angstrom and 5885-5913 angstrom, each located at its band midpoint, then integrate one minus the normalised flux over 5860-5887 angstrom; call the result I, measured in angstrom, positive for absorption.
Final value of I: -1.1 angstrom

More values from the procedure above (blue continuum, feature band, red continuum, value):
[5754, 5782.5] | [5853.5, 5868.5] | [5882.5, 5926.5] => -0.6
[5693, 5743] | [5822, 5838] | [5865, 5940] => -1.9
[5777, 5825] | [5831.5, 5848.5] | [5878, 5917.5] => -1.4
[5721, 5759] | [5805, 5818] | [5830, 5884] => -0.4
